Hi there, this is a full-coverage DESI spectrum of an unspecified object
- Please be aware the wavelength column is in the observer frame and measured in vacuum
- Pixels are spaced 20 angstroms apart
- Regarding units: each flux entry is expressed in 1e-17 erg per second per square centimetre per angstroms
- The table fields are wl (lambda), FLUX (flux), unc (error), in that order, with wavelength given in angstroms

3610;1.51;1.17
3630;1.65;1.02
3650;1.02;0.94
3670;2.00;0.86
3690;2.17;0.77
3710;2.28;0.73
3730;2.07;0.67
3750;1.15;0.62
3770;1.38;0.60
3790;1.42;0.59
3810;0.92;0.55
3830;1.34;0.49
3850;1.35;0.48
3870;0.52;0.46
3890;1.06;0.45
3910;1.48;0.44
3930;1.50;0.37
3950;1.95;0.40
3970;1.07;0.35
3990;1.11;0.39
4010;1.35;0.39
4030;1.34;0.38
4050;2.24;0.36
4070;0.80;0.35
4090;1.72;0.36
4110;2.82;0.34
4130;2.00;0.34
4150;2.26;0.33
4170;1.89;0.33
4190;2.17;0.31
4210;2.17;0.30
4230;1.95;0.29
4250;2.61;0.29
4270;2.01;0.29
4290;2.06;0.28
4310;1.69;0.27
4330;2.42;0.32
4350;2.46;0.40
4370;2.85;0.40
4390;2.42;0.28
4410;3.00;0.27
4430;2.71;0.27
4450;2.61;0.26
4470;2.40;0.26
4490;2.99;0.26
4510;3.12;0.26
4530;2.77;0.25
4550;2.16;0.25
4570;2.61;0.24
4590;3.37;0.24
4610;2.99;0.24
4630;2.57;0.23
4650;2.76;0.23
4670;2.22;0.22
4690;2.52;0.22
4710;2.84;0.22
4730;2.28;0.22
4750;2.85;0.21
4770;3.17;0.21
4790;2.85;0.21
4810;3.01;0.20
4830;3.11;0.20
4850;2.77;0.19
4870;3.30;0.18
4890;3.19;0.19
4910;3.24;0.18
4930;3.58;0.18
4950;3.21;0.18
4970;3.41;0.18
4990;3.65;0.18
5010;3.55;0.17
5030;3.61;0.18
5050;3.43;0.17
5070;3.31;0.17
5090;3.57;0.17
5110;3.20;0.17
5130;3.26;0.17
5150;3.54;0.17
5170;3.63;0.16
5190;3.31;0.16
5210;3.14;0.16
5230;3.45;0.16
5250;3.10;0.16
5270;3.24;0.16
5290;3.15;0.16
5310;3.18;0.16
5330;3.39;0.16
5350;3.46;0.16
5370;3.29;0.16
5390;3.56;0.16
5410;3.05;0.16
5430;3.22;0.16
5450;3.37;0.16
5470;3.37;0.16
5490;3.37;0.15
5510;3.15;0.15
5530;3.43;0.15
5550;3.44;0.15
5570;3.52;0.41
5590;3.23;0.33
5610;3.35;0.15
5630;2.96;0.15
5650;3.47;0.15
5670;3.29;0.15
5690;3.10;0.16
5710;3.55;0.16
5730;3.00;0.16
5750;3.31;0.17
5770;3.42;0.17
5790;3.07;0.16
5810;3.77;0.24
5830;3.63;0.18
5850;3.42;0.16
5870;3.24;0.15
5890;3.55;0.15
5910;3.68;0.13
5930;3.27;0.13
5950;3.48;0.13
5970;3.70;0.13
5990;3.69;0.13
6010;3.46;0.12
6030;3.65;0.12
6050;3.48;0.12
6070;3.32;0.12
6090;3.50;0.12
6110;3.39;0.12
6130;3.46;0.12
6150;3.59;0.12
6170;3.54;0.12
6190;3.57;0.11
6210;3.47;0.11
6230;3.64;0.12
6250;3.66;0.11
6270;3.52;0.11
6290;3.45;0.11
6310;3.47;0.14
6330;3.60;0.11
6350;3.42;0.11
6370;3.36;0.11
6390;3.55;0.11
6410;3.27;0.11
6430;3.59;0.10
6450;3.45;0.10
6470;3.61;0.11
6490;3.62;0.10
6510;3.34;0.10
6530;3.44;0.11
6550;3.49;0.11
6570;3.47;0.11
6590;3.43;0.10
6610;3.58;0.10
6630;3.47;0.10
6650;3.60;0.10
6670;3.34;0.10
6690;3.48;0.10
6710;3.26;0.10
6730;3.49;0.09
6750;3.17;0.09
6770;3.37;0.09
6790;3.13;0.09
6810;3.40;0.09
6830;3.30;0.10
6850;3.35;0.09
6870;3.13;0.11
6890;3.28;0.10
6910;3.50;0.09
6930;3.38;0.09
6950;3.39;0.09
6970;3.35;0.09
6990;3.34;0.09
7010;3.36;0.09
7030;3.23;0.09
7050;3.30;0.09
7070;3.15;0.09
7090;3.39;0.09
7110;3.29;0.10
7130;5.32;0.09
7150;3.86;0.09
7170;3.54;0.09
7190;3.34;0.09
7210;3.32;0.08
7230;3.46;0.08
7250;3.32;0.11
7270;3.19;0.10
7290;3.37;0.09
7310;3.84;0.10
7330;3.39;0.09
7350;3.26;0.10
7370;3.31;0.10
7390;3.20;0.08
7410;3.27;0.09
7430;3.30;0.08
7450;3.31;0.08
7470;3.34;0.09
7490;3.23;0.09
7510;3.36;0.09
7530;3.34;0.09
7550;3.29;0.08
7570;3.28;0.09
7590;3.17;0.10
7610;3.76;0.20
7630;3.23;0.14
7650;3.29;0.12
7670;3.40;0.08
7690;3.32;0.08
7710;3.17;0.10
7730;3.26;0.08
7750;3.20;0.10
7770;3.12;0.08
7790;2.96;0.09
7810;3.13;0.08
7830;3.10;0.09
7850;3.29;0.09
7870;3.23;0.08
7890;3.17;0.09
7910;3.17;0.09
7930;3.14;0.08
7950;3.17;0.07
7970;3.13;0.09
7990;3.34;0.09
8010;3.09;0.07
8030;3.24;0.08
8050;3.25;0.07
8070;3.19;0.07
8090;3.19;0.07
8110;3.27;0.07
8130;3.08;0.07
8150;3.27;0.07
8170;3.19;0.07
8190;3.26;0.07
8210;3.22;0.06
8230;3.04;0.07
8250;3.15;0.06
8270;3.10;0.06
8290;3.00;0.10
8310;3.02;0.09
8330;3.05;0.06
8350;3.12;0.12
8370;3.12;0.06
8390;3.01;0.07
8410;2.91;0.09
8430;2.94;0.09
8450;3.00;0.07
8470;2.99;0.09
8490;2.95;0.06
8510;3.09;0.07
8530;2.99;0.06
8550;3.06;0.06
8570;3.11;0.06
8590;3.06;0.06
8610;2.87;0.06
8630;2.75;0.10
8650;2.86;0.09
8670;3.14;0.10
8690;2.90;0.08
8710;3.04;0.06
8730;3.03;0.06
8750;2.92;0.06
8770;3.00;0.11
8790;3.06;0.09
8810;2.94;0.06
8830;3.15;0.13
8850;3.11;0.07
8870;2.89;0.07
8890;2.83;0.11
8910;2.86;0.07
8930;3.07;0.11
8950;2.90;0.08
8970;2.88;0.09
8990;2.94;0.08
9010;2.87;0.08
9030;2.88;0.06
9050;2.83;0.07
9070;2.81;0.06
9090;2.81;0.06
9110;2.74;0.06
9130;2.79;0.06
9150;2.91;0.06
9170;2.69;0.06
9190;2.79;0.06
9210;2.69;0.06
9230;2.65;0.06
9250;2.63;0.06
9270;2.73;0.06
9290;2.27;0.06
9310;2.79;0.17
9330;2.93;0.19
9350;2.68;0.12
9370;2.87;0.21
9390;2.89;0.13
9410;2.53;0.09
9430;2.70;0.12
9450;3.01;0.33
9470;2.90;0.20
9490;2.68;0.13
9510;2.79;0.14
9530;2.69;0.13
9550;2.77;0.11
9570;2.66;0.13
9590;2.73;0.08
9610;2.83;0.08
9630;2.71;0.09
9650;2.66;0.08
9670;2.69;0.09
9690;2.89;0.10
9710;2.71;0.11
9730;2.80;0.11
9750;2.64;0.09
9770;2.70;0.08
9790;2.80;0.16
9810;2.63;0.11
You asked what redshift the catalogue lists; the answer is 0.09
